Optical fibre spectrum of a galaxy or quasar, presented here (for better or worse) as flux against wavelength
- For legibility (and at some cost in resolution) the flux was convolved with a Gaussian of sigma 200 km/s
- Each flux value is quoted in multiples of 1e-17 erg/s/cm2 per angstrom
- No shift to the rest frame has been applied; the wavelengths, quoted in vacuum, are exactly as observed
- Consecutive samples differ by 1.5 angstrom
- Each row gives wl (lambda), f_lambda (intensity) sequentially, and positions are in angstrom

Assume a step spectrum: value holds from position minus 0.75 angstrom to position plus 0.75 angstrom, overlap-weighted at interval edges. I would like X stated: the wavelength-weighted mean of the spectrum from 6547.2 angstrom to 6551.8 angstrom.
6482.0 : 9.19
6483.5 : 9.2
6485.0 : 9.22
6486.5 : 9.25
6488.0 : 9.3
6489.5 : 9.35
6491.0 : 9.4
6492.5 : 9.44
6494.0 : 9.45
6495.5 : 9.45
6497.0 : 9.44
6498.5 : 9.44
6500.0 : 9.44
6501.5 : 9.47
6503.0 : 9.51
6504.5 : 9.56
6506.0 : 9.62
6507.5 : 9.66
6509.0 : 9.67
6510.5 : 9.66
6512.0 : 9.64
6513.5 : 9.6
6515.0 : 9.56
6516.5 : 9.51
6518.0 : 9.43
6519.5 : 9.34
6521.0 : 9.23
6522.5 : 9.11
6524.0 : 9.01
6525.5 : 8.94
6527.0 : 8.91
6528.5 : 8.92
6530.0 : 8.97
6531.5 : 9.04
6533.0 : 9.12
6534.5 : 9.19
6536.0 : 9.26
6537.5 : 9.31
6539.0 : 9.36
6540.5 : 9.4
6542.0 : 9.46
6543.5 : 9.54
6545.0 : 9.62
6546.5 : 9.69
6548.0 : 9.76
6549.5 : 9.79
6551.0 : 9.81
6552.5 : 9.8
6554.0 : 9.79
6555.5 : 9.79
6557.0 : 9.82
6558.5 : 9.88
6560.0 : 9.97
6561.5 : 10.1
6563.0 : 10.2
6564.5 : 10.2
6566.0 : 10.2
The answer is 9.79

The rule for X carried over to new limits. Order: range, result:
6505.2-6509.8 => 9.65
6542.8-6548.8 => 9.65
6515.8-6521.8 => 9.37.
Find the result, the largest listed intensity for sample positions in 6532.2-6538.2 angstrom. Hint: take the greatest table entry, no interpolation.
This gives 9.31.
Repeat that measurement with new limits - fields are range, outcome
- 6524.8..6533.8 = 9.12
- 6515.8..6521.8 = 9.51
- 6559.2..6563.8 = 10.2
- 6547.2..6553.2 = 9.81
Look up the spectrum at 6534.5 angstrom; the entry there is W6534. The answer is 9.19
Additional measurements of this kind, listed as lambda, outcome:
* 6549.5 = 9.79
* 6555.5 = 9.79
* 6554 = 9.79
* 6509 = 9.67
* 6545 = 9.62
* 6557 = 9.82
